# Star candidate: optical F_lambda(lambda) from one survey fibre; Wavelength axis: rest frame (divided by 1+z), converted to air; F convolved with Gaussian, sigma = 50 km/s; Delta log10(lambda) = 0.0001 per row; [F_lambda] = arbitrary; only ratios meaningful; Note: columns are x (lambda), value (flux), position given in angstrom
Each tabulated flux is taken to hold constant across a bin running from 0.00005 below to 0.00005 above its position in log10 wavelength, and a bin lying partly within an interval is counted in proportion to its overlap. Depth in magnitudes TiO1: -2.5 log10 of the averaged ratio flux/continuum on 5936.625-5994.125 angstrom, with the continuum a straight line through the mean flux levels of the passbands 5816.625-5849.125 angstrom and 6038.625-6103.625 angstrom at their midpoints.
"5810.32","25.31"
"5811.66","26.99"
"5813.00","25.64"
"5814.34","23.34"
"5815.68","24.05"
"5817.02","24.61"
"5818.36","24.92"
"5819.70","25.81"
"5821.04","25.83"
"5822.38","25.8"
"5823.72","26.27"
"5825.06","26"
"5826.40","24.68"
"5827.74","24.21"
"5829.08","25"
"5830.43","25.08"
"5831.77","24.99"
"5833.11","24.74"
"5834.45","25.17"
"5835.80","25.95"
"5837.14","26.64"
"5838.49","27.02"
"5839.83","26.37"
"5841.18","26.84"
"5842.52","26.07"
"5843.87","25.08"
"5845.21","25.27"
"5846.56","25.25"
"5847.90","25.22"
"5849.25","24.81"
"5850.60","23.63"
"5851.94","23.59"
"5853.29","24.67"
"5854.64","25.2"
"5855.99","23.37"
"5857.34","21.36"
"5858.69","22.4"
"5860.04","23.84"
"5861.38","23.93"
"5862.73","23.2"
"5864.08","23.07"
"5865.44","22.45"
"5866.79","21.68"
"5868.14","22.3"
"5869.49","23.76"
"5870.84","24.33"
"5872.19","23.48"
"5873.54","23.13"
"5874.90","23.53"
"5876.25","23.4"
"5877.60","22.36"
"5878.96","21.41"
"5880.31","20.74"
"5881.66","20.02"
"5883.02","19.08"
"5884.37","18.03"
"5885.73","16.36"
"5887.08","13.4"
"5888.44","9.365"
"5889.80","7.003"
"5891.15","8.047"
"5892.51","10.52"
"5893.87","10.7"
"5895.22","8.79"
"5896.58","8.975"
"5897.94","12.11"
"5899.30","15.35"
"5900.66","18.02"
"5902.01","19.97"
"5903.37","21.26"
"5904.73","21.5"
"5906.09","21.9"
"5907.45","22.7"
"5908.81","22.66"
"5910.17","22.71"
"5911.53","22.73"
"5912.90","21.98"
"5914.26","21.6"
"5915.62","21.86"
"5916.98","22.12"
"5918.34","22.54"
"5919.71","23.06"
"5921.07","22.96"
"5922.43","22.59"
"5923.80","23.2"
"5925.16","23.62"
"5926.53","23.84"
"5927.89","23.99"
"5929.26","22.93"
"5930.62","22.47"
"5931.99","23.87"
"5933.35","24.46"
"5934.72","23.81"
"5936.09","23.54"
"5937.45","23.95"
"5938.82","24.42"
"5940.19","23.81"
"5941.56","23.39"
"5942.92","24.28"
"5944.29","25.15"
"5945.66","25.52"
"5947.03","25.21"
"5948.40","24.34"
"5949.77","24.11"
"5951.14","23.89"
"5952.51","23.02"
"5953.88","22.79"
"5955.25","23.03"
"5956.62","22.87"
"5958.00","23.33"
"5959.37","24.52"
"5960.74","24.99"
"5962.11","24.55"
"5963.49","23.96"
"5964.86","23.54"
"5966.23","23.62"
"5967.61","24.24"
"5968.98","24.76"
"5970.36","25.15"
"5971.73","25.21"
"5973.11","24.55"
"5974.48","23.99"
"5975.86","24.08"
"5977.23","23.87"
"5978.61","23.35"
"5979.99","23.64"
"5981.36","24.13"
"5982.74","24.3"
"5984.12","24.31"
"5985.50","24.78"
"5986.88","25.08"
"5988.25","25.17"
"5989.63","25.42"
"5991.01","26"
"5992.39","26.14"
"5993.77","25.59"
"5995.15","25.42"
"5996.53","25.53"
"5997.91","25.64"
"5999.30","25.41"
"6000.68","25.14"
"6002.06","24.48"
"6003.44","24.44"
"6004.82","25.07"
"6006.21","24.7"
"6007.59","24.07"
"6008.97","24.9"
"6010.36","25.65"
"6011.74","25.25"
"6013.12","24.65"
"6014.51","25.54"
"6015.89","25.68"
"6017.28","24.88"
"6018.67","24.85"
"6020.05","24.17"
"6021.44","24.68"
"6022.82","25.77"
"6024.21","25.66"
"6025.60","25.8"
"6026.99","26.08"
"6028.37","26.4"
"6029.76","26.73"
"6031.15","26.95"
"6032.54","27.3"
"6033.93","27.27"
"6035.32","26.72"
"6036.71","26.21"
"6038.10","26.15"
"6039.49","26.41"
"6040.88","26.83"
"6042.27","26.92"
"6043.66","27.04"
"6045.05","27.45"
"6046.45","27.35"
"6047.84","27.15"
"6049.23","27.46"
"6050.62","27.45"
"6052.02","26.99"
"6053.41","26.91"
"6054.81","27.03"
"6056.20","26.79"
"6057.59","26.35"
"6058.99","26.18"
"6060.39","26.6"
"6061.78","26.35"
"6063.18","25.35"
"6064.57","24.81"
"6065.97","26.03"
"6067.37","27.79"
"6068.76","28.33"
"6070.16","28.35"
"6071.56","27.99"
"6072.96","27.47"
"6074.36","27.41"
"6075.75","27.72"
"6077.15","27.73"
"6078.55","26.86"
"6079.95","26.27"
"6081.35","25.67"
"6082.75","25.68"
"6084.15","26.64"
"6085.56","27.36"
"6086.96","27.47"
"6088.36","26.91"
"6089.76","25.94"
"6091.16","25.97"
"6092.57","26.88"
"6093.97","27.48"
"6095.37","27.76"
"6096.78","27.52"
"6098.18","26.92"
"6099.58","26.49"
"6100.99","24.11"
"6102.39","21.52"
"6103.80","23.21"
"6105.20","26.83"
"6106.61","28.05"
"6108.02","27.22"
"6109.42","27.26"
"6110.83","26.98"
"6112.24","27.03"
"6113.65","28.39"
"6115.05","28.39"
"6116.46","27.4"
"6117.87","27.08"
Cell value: 0.08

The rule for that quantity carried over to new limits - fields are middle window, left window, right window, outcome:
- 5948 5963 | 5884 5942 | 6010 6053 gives -0.08 mag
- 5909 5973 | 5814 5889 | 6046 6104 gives 0.05 mag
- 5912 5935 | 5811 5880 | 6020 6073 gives 0.11 mag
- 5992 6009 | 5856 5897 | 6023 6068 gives -0.02 mag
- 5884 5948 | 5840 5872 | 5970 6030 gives 0.21 mag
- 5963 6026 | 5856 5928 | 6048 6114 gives -0.06 mag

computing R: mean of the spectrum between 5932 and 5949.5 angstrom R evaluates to 24.3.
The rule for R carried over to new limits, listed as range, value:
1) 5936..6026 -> 24.6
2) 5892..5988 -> 22.4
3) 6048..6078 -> 27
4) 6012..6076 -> 26.5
